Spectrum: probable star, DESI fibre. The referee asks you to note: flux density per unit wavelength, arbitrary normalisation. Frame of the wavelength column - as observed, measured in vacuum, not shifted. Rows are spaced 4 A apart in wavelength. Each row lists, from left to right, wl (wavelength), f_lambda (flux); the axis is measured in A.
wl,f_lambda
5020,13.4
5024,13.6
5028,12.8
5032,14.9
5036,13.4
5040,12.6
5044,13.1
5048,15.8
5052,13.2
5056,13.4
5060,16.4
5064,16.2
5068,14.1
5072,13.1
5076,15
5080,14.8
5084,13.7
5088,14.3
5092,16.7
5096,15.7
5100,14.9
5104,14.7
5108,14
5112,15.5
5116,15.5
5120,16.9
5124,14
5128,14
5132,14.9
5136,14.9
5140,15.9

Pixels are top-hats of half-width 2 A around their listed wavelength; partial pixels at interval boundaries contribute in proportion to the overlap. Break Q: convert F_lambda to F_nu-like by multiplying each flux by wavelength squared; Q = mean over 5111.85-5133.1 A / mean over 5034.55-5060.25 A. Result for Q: 1.1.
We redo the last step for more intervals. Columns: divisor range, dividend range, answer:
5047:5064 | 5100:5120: 1.04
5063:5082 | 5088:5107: 1.06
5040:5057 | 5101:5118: 1.11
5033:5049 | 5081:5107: 1.12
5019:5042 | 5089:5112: 1.16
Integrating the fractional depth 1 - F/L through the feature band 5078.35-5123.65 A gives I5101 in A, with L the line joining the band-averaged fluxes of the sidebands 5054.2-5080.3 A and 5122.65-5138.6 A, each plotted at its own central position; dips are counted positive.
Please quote -1.6 A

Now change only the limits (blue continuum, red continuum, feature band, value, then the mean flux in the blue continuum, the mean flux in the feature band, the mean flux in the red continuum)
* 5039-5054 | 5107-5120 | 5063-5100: -0.5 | 13.7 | 14.8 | 15.4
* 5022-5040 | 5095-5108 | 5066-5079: 0.2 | 13.6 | 14.1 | 14.9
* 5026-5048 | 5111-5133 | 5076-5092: -0.2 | 13.6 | 14.7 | 15.1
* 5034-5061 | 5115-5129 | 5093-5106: -0.4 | 13.9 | 15.2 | 15.2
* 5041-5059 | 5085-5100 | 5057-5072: -0.7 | 13.9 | 15.1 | 15.4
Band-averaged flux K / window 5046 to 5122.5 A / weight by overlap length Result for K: 14.9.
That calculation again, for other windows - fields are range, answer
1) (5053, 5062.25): 14.8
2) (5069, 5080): 14.2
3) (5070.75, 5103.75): 14.8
